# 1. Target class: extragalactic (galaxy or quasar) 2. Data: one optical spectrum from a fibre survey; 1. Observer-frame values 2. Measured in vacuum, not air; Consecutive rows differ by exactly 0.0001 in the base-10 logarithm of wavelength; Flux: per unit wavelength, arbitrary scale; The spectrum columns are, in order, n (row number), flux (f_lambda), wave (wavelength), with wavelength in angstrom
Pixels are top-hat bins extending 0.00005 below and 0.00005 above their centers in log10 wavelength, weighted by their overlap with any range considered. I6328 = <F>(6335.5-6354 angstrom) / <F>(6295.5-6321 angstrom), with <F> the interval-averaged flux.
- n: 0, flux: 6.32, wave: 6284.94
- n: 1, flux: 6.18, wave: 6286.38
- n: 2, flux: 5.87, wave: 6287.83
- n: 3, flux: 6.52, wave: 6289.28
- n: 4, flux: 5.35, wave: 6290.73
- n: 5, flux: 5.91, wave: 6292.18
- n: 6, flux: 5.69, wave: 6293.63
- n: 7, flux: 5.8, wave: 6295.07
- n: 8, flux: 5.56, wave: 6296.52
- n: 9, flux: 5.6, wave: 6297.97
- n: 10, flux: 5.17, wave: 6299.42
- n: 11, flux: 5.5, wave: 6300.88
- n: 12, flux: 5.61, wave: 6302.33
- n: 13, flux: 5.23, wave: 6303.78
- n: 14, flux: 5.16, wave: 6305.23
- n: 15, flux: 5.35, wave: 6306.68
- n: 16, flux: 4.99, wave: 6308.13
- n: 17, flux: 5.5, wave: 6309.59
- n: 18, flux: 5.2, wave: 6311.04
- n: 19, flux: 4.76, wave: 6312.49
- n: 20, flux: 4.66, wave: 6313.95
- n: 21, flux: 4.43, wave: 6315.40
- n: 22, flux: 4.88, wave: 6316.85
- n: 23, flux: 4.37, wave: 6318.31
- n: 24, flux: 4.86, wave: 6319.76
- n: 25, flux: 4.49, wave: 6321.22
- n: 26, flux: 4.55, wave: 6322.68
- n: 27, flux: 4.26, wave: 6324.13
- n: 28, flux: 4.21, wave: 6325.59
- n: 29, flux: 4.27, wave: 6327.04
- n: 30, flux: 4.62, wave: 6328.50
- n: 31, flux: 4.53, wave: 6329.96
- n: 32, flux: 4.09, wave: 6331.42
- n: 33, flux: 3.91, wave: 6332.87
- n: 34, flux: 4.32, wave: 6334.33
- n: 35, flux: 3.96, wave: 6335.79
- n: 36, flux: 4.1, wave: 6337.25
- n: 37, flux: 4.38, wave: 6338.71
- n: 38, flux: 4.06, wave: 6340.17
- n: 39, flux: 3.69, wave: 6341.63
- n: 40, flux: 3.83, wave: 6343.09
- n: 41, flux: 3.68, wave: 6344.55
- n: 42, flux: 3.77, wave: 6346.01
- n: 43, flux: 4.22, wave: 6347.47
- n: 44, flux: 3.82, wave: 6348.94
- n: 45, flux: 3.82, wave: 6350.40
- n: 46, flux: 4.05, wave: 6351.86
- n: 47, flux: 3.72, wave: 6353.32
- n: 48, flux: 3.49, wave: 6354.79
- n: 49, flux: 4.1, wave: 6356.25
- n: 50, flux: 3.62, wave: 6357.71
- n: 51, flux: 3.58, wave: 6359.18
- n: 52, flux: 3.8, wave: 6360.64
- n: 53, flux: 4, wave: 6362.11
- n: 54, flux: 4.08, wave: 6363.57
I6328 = 0.8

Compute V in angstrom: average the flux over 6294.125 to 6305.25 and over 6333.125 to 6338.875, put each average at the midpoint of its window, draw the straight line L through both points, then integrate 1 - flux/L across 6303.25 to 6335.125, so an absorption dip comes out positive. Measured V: 0.7 angstrom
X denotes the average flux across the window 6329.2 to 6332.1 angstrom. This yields 4.31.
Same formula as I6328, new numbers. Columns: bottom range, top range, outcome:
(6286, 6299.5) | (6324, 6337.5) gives 0.73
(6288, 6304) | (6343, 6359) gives 0.68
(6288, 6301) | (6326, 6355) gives 0.71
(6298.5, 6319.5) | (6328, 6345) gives 0.81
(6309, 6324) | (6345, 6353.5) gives 0.82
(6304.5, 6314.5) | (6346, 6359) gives 0.75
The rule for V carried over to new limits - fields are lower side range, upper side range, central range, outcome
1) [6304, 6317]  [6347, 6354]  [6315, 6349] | 1.50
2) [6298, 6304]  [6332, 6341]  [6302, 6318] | 0.15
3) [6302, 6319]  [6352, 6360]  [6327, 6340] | 0.37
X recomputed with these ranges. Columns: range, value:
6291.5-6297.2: 5.75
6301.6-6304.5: 5.42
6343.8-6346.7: 3.73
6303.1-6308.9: 5.18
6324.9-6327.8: 4.25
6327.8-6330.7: 4.57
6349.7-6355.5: 3.77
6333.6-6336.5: 4.14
